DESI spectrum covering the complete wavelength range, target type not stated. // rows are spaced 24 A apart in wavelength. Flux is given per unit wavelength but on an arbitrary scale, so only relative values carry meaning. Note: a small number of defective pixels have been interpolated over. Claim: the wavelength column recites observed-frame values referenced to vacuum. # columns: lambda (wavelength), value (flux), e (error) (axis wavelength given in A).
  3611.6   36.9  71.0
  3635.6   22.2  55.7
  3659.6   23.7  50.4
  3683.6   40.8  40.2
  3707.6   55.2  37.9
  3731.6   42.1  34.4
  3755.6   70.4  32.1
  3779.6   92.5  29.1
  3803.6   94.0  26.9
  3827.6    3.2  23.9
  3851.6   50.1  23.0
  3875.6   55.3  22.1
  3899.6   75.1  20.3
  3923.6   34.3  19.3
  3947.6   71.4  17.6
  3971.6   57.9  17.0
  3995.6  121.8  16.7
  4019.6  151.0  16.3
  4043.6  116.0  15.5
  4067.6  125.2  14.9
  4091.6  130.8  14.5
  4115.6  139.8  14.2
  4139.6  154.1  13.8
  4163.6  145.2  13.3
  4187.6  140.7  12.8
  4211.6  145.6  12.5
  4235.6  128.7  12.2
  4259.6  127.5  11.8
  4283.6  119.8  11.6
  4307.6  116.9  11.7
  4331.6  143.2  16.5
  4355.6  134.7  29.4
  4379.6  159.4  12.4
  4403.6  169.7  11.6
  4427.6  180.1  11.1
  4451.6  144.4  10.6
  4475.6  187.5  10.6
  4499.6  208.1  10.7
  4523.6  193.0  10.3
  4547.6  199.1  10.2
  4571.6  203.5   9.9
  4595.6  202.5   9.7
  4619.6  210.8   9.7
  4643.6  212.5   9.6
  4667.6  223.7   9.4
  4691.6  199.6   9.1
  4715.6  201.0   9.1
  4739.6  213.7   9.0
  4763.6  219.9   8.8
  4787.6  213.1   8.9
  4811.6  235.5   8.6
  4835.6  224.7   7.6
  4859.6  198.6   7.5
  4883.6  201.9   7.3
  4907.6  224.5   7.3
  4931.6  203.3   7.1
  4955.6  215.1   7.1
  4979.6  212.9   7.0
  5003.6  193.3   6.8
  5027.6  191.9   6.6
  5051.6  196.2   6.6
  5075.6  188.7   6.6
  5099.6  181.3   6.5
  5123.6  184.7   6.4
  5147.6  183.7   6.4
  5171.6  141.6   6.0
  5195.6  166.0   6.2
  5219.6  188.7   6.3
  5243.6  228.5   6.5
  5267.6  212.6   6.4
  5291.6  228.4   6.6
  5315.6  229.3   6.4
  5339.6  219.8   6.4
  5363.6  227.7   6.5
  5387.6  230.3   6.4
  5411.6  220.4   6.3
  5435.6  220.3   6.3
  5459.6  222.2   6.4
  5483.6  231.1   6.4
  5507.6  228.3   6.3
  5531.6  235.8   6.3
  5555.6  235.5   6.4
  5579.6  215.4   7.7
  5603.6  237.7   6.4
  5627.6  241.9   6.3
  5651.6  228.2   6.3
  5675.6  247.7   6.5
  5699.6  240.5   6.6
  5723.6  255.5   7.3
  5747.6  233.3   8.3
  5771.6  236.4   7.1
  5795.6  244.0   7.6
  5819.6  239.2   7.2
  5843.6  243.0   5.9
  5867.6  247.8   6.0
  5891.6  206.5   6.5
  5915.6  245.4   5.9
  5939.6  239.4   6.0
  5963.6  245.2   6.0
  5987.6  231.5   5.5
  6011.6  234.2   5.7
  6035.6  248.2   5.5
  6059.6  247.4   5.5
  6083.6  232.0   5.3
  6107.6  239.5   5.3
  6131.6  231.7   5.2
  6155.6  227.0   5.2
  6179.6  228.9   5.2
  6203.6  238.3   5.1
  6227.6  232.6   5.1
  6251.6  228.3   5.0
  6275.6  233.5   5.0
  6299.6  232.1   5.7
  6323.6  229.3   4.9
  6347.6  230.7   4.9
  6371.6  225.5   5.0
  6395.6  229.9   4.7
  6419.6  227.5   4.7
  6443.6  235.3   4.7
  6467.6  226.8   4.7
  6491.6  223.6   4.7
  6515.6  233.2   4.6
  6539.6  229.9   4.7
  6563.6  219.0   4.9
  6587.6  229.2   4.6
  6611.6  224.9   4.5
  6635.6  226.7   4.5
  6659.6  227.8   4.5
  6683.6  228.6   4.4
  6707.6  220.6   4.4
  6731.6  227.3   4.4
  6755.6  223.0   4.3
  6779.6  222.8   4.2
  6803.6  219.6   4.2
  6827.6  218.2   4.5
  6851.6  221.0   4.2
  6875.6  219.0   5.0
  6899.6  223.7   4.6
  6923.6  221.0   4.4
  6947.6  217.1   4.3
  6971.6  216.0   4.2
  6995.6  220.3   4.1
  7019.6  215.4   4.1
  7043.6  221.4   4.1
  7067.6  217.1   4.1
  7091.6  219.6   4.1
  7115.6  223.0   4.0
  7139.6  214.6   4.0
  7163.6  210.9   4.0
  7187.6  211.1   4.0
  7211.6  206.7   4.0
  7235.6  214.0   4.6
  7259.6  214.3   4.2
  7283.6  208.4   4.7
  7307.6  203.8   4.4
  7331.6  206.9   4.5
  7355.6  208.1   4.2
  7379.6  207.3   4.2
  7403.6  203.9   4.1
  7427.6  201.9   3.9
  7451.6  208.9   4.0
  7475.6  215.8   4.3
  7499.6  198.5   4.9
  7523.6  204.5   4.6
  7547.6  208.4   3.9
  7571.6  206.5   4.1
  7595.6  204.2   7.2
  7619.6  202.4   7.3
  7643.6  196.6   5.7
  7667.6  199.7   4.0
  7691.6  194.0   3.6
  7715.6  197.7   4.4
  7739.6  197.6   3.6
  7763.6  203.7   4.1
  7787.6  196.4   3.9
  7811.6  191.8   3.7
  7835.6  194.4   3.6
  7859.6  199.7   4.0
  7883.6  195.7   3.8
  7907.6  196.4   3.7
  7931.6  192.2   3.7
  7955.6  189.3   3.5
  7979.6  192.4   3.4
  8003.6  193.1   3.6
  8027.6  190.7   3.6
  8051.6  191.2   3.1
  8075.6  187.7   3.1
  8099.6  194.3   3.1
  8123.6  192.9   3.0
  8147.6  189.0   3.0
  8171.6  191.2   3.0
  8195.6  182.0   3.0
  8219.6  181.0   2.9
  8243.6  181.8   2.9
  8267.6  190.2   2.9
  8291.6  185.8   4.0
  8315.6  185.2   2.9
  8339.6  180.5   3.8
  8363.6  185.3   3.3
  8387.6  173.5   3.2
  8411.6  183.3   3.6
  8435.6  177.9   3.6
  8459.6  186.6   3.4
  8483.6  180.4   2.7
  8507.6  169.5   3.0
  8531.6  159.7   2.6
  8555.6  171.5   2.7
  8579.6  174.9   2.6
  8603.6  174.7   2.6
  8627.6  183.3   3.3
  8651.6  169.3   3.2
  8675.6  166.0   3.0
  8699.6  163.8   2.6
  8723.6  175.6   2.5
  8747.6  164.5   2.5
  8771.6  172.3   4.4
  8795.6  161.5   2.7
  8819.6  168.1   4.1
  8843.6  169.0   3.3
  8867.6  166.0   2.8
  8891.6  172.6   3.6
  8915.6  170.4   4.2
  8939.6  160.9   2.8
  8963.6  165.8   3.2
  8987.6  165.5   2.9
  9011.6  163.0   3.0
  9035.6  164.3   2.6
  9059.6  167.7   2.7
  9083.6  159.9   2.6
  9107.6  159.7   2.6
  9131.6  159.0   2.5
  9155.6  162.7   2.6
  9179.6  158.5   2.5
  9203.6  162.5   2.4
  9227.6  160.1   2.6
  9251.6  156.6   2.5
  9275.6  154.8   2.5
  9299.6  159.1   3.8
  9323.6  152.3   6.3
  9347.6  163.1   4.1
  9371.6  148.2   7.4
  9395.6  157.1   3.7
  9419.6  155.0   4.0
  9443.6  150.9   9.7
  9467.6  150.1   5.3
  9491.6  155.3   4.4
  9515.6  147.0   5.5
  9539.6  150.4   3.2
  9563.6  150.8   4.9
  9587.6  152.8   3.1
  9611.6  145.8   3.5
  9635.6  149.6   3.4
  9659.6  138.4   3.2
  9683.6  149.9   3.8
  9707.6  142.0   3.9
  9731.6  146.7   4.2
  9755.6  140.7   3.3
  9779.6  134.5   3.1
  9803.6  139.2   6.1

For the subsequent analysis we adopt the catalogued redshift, 0.000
